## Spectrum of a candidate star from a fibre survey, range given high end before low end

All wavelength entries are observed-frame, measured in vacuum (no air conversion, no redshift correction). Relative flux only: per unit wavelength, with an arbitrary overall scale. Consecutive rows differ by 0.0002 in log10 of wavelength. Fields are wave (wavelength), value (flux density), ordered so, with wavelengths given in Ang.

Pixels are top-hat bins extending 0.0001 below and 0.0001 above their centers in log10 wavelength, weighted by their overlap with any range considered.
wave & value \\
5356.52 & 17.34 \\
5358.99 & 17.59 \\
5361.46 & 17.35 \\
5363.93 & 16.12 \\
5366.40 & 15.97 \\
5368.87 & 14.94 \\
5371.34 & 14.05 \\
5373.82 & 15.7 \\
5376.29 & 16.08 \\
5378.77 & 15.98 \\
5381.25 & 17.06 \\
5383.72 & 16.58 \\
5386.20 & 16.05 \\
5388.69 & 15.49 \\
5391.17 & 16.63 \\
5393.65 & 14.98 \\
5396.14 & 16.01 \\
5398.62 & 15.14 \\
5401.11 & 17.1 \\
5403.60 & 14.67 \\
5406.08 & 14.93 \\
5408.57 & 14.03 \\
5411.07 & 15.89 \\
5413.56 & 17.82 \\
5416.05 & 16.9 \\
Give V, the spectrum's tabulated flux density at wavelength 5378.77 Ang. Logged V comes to 15.98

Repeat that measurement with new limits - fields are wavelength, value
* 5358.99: 17.59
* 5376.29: 16.08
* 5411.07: 15.89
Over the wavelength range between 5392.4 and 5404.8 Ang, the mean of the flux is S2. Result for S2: 15.6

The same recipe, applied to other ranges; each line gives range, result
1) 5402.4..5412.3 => 14.9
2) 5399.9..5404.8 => 15.9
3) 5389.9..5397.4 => 15.9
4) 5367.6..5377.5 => 15.2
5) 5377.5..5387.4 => 16.4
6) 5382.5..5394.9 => 15.9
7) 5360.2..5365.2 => 16.7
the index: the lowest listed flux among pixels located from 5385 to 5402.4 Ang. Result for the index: 14.98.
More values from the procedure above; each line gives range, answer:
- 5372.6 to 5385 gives 15.7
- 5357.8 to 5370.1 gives 14.94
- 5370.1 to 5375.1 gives 14.05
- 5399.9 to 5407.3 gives 14.67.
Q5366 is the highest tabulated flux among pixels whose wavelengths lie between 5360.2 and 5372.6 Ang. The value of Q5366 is 17.35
